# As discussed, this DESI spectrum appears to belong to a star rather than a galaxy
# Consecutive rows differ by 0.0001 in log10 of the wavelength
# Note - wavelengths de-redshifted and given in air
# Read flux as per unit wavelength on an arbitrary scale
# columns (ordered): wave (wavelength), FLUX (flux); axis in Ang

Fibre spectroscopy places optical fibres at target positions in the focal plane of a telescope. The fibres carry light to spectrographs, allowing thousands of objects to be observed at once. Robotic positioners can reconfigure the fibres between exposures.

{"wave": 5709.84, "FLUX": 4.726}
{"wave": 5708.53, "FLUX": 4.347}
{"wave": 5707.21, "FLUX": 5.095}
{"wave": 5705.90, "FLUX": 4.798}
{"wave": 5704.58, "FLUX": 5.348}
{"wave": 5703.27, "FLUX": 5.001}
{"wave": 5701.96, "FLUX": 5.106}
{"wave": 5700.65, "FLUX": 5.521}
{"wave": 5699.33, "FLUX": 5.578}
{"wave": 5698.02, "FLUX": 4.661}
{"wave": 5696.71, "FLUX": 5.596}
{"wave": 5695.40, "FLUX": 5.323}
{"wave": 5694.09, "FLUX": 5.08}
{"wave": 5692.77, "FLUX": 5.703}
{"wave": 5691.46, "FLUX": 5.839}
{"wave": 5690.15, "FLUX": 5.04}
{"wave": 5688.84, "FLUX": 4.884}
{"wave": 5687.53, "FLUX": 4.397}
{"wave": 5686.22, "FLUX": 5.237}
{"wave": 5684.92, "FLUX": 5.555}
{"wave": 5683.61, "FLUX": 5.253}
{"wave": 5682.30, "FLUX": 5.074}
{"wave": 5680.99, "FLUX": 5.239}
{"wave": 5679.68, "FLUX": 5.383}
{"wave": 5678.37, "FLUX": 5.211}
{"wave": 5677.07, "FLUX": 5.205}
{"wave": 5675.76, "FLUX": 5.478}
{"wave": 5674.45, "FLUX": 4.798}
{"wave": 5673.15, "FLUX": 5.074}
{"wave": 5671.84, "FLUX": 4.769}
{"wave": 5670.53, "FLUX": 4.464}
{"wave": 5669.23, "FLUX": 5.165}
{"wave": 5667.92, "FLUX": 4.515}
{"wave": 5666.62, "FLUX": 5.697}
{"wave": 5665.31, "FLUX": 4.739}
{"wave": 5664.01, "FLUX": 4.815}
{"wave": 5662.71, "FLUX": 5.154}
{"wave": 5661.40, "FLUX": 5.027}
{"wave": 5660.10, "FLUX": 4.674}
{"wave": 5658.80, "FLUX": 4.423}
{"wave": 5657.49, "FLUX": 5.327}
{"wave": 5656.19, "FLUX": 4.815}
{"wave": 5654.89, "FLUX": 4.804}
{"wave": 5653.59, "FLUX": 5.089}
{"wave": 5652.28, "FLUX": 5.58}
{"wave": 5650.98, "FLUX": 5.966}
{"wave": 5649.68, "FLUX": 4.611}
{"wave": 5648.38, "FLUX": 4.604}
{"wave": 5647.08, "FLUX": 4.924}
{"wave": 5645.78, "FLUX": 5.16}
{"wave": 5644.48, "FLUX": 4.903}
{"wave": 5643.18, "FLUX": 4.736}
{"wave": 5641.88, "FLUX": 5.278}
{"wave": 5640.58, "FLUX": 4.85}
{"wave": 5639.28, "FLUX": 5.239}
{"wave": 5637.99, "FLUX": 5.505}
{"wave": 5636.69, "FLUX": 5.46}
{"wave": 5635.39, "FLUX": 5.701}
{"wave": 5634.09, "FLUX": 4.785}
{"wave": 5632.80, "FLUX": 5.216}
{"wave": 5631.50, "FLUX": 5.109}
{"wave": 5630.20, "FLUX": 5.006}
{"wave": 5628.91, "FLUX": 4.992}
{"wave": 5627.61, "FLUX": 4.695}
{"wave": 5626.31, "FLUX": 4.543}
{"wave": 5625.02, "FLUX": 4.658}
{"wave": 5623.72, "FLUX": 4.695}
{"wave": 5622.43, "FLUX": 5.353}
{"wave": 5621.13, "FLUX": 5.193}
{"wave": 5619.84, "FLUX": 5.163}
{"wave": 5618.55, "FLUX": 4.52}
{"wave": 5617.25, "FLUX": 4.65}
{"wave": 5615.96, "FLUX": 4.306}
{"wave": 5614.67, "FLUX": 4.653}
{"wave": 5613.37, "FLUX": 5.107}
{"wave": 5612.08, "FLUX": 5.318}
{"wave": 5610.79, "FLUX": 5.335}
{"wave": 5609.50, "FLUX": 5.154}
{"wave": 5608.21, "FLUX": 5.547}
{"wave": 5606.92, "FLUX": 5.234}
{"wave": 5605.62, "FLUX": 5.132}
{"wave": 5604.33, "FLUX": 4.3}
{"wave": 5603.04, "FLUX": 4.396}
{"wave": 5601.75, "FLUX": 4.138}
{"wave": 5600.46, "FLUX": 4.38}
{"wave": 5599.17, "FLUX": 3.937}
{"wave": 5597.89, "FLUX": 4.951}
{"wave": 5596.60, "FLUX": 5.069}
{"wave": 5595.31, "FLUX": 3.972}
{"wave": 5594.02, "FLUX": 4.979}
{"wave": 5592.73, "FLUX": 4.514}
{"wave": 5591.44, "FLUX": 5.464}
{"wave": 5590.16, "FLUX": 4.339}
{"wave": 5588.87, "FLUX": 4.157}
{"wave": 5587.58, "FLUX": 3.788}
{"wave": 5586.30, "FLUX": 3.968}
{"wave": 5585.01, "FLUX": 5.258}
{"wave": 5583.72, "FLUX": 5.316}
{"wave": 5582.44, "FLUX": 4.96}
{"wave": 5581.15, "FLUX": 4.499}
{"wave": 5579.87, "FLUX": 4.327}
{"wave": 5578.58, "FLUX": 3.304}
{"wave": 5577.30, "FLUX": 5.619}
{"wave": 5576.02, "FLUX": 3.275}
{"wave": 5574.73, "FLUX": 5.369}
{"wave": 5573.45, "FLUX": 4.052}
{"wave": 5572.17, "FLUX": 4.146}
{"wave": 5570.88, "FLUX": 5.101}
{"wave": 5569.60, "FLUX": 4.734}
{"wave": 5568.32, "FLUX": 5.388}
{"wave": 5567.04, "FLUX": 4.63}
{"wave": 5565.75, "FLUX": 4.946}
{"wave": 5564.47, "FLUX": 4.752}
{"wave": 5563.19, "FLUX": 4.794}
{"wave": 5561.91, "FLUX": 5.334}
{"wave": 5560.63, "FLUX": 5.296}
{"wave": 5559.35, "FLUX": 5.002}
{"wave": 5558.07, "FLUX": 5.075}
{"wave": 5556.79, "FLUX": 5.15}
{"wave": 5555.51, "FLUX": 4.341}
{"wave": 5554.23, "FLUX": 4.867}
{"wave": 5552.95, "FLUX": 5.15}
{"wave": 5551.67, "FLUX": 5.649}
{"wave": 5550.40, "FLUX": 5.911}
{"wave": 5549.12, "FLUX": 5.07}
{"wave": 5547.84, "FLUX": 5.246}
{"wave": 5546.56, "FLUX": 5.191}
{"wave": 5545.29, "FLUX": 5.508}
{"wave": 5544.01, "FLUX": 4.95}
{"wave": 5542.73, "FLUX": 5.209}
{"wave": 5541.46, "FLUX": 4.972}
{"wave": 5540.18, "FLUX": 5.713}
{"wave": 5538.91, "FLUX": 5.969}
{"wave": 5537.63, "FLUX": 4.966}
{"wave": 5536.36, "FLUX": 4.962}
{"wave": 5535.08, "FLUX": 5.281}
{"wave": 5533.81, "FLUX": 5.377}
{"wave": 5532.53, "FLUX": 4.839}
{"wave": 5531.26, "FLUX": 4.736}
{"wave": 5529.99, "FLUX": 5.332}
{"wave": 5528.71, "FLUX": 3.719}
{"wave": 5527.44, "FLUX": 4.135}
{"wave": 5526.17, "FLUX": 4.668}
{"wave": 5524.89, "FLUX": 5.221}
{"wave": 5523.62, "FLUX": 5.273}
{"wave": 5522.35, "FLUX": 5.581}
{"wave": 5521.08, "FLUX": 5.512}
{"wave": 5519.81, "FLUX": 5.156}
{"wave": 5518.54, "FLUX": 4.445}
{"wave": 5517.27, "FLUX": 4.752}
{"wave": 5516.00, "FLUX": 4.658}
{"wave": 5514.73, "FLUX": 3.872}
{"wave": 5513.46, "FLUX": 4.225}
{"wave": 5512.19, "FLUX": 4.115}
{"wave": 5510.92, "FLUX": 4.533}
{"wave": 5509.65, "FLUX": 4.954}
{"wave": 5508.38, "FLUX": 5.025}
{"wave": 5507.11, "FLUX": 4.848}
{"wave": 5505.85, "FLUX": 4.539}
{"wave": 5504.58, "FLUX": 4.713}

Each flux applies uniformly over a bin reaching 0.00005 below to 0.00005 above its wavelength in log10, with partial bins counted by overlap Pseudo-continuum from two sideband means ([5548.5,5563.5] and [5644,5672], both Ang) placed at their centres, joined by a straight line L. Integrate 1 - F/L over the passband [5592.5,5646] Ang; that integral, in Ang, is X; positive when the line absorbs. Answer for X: 1.41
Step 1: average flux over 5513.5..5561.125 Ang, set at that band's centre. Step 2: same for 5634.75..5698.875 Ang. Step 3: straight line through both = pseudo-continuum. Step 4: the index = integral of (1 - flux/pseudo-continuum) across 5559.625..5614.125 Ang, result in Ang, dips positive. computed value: 3.66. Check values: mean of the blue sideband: 5.04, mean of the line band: 4.72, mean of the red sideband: 5.1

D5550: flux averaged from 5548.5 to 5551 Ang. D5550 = 5.48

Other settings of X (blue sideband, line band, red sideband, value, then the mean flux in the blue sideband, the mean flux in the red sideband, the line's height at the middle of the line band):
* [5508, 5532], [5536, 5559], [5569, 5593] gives -2.84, 4.73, 4.54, 4.64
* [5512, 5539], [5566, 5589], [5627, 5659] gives 1.78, 4.84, 5.08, 4.95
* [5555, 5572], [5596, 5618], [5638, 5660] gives 0.83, 4.95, 5.03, 4.99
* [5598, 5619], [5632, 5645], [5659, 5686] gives -0.71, 4.76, 5.06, 4.9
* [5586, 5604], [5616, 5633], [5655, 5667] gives -0.78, 4.44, 4.94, 4.66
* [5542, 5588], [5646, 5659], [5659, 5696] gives 0.01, 4.87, 5.09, 5.04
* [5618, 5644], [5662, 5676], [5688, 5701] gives 0.65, 5.04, 5.3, 5.19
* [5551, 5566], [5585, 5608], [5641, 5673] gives 2.09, 5.04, 4.97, 5.01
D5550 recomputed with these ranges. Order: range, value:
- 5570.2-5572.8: 4.62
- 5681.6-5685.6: 5.3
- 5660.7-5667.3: 5.08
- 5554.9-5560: 4.9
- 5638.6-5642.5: 5.13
